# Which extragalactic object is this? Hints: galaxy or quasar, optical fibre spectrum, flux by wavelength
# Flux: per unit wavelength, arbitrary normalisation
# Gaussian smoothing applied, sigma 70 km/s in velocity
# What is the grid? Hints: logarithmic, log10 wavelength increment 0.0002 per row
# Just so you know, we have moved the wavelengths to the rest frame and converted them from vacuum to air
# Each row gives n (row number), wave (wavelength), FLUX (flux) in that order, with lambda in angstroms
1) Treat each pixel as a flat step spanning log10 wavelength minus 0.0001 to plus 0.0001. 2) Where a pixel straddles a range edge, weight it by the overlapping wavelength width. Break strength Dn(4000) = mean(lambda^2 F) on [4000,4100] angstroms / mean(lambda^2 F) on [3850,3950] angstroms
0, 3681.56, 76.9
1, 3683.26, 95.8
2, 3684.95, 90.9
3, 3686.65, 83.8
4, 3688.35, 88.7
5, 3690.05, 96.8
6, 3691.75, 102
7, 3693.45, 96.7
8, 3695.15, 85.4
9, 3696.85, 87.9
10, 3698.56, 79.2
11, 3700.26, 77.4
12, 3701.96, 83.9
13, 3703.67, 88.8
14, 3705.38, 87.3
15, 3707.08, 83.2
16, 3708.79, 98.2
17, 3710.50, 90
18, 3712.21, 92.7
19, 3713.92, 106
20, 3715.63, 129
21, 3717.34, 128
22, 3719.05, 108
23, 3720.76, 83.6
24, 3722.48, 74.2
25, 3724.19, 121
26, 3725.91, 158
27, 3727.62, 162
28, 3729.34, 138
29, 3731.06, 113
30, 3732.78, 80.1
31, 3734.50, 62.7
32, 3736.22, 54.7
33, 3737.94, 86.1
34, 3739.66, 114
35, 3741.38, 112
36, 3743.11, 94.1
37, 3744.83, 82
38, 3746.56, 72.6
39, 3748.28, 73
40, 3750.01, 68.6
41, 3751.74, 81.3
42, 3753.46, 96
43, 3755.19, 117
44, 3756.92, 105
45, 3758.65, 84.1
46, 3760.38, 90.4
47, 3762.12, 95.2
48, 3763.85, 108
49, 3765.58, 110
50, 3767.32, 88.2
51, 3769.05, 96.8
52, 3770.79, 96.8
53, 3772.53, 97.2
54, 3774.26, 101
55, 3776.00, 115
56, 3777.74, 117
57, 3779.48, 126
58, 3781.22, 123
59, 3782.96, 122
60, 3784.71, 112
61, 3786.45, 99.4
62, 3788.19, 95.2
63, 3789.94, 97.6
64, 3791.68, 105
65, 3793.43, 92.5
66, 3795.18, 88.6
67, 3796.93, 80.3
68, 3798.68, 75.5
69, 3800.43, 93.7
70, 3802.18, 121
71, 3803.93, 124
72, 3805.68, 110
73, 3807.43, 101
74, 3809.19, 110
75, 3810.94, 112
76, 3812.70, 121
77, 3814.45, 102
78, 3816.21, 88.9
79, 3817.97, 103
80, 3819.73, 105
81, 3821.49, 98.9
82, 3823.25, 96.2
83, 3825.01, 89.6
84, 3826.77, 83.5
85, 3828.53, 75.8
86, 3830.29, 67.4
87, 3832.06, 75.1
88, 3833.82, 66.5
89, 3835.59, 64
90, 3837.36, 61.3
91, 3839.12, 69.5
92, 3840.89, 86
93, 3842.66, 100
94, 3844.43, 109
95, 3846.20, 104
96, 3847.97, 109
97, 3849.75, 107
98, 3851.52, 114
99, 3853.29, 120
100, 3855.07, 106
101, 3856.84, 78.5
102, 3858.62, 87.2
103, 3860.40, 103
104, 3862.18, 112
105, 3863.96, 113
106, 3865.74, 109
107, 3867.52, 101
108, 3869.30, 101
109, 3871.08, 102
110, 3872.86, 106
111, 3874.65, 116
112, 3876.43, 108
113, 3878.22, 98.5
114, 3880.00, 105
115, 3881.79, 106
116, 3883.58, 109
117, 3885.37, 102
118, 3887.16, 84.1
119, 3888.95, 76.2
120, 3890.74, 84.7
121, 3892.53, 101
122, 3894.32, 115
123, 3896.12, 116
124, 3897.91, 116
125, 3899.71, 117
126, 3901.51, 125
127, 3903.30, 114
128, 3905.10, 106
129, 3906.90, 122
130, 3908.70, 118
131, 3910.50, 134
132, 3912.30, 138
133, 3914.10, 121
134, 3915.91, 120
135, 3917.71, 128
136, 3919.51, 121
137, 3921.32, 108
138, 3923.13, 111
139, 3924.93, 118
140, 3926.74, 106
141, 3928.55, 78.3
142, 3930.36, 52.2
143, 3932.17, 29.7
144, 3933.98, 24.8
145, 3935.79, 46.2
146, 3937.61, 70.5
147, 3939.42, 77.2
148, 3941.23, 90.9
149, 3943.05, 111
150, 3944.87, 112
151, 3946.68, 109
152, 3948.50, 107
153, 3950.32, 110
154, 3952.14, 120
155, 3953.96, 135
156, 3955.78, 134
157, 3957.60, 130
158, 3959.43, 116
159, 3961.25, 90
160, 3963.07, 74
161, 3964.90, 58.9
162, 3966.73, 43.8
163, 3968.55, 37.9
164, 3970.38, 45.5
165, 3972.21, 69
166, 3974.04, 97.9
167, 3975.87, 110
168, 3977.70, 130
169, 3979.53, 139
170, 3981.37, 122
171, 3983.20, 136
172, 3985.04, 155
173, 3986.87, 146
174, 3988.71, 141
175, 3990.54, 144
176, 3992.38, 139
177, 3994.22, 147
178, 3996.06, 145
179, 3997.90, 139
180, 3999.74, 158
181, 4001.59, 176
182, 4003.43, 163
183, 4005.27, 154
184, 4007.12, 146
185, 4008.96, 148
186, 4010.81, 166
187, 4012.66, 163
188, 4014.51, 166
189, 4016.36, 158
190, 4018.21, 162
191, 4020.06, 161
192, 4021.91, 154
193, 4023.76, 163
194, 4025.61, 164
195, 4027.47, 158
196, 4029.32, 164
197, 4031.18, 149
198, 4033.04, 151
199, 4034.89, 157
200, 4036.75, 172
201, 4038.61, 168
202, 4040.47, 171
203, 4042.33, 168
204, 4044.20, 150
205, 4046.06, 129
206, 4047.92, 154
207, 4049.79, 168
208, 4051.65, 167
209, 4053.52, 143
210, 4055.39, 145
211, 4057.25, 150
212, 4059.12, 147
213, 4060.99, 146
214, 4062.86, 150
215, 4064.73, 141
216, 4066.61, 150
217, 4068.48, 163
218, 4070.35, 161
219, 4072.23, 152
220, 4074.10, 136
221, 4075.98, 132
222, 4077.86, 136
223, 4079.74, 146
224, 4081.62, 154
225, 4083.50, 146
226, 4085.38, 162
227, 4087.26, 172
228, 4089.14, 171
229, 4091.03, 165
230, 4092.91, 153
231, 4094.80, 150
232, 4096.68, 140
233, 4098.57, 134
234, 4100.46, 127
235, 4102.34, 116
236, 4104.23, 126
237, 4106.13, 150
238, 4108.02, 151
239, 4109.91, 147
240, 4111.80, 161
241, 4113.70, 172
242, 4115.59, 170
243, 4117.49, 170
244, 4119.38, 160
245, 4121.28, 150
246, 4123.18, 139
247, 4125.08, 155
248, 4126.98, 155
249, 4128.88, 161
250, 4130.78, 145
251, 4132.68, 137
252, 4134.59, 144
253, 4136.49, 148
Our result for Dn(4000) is 1.64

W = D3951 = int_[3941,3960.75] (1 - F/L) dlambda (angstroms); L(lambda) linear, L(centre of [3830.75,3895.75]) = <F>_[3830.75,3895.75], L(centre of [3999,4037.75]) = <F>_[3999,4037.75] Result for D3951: 2.5 angstroms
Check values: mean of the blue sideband 97.5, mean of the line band 116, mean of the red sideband 160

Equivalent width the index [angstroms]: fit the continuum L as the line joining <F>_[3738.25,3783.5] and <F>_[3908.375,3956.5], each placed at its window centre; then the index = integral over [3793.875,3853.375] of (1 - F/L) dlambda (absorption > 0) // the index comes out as 3.0 angstroms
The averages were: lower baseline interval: 99.2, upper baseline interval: 101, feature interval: 94.7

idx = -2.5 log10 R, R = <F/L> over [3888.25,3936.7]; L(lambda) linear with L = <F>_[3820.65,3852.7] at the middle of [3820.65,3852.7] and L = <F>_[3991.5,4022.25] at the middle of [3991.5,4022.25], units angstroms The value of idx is 0.15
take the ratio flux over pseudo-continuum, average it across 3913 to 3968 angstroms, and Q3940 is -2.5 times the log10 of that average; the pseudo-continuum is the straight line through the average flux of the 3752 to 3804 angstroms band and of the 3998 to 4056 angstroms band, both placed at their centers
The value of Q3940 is 0.41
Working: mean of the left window 102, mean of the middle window 94.9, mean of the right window 158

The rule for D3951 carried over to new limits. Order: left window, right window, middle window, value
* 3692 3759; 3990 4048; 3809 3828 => 2.5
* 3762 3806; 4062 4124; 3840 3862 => 2.2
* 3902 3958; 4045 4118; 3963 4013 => -1.3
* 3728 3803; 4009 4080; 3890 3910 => 2.0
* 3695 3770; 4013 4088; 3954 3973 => 7.7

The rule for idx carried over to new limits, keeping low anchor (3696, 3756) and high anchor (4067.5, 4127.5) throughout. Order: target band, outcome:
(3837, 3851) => 0.20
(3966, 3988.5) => 0.27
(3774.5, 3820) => 0.02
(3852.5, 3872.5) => 0.13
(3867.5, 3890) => 0.18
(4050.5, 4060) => -0.05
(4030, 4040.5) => -0.14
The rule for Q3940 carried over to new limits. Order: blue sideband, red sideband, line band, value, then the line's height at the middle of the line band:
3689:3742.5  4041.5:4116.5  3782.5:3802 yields 0.14 mag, 110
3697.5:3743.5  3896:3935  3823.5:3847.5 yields 0.25 mag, 103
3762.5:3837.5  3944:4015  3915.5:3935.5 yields 0.29 mag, 116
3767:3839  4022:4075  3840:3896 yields 0.10 mag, 113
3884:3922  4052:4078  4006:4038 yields -0.15 mag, 138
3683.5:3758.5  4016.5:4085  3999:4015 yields -0.10 mag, 146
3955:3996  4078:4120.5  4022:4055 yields -0.20 mag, 131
